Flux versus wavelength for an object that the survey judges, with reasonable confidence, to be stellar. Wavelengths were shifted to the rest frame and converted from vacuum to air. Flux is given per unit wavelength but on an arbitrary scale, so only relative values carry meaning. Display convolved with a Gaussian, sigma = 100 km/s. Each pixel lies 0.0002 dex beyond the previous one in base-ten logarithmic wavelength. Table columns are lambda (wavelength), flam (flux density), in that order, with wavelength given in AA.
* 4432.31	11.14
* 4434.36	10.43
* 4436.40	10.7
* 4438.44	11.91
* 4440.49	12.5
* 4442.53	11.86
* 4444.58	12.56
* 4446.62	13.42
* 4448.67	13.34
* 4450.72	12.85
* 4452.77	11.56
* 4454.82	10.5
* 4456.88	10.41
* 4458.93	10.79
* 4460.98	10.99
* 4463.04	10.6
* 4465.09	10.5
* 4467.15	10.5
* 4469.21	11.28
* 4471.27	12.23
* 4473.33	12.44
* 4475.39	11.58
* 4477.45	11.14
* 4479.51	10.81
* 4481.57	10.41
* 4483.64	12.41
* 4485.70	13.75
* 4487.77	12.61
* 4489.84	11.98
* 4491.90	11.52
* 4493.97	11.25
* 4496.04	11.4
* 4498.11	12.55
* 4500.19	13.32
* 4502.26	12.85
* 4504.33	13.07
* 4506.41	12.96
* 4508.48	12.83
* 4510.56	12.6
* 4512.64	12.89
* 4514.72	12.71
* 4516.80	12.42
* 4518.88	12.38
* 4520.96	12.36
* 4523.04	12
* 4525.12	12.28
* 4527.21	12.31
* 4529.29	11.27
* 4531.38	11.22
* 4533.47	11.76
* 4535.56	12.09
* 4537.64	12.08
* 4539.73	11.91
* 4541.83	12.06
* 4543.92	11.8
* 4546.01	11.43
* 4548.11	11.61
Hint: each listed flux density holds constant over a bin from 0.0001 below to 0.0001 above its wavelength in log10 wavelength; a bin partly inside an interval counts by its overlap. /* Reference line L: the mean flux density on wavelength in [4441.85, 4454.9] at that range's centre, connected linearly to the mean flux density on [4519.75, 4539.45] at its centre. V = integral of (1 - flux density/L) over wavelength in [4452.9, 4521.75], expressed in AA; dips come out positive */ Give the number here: 1.8 AA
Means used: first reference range 12.4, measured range 11.9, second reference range 11.9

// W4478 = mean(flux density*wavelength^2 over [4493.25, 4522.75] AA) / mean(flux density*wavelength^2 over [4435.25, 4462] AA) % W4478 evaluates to 1.09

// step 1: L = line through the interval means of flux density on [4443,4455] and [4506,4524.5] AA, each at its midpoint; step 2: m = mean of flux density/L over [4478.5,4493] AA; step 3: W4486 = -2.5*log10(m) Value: 0.05 mag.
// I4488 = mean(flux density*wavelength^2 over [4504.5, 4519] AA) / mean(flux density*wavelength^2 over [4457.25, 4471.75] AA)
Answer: 1.19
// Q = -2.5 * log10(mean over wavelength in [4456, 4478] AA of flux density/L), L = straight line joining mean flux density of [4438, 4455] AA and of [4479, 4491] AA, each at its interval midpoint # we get 0.099 mag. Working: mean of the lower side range 12.4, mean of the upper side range 12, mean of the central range 11.1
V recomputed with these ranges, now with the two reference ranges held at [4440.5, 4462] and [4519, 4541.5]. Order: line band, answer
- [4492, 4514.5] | -1.16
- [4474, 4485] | 0.47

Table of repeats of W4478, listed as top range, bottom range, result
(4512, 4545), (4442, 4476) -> 1.07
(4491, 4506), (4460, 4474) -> 1.12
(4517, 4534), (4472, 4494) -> 1.03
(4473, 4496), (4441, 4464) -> 1.02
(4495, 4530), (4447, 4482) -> 1.13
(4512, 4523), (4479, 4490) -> 1.05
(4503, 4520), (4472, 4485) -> 1.12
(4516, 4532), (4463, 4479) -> 1.09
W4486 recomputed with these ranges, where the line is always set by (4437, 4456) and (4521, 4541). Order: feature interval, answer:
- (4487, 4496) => 0.03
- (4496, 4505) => -0.06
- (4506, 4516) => -0.07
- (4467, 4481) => 0.06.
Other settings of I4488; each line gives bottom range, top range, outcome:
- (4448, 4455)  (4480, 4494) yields 1.00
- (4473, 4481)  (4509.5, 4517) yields 1.13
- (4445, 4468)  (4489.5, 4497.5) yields 1.03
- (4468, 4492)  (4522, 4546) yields 1.03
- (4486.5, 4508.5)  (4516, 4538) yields 0.98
